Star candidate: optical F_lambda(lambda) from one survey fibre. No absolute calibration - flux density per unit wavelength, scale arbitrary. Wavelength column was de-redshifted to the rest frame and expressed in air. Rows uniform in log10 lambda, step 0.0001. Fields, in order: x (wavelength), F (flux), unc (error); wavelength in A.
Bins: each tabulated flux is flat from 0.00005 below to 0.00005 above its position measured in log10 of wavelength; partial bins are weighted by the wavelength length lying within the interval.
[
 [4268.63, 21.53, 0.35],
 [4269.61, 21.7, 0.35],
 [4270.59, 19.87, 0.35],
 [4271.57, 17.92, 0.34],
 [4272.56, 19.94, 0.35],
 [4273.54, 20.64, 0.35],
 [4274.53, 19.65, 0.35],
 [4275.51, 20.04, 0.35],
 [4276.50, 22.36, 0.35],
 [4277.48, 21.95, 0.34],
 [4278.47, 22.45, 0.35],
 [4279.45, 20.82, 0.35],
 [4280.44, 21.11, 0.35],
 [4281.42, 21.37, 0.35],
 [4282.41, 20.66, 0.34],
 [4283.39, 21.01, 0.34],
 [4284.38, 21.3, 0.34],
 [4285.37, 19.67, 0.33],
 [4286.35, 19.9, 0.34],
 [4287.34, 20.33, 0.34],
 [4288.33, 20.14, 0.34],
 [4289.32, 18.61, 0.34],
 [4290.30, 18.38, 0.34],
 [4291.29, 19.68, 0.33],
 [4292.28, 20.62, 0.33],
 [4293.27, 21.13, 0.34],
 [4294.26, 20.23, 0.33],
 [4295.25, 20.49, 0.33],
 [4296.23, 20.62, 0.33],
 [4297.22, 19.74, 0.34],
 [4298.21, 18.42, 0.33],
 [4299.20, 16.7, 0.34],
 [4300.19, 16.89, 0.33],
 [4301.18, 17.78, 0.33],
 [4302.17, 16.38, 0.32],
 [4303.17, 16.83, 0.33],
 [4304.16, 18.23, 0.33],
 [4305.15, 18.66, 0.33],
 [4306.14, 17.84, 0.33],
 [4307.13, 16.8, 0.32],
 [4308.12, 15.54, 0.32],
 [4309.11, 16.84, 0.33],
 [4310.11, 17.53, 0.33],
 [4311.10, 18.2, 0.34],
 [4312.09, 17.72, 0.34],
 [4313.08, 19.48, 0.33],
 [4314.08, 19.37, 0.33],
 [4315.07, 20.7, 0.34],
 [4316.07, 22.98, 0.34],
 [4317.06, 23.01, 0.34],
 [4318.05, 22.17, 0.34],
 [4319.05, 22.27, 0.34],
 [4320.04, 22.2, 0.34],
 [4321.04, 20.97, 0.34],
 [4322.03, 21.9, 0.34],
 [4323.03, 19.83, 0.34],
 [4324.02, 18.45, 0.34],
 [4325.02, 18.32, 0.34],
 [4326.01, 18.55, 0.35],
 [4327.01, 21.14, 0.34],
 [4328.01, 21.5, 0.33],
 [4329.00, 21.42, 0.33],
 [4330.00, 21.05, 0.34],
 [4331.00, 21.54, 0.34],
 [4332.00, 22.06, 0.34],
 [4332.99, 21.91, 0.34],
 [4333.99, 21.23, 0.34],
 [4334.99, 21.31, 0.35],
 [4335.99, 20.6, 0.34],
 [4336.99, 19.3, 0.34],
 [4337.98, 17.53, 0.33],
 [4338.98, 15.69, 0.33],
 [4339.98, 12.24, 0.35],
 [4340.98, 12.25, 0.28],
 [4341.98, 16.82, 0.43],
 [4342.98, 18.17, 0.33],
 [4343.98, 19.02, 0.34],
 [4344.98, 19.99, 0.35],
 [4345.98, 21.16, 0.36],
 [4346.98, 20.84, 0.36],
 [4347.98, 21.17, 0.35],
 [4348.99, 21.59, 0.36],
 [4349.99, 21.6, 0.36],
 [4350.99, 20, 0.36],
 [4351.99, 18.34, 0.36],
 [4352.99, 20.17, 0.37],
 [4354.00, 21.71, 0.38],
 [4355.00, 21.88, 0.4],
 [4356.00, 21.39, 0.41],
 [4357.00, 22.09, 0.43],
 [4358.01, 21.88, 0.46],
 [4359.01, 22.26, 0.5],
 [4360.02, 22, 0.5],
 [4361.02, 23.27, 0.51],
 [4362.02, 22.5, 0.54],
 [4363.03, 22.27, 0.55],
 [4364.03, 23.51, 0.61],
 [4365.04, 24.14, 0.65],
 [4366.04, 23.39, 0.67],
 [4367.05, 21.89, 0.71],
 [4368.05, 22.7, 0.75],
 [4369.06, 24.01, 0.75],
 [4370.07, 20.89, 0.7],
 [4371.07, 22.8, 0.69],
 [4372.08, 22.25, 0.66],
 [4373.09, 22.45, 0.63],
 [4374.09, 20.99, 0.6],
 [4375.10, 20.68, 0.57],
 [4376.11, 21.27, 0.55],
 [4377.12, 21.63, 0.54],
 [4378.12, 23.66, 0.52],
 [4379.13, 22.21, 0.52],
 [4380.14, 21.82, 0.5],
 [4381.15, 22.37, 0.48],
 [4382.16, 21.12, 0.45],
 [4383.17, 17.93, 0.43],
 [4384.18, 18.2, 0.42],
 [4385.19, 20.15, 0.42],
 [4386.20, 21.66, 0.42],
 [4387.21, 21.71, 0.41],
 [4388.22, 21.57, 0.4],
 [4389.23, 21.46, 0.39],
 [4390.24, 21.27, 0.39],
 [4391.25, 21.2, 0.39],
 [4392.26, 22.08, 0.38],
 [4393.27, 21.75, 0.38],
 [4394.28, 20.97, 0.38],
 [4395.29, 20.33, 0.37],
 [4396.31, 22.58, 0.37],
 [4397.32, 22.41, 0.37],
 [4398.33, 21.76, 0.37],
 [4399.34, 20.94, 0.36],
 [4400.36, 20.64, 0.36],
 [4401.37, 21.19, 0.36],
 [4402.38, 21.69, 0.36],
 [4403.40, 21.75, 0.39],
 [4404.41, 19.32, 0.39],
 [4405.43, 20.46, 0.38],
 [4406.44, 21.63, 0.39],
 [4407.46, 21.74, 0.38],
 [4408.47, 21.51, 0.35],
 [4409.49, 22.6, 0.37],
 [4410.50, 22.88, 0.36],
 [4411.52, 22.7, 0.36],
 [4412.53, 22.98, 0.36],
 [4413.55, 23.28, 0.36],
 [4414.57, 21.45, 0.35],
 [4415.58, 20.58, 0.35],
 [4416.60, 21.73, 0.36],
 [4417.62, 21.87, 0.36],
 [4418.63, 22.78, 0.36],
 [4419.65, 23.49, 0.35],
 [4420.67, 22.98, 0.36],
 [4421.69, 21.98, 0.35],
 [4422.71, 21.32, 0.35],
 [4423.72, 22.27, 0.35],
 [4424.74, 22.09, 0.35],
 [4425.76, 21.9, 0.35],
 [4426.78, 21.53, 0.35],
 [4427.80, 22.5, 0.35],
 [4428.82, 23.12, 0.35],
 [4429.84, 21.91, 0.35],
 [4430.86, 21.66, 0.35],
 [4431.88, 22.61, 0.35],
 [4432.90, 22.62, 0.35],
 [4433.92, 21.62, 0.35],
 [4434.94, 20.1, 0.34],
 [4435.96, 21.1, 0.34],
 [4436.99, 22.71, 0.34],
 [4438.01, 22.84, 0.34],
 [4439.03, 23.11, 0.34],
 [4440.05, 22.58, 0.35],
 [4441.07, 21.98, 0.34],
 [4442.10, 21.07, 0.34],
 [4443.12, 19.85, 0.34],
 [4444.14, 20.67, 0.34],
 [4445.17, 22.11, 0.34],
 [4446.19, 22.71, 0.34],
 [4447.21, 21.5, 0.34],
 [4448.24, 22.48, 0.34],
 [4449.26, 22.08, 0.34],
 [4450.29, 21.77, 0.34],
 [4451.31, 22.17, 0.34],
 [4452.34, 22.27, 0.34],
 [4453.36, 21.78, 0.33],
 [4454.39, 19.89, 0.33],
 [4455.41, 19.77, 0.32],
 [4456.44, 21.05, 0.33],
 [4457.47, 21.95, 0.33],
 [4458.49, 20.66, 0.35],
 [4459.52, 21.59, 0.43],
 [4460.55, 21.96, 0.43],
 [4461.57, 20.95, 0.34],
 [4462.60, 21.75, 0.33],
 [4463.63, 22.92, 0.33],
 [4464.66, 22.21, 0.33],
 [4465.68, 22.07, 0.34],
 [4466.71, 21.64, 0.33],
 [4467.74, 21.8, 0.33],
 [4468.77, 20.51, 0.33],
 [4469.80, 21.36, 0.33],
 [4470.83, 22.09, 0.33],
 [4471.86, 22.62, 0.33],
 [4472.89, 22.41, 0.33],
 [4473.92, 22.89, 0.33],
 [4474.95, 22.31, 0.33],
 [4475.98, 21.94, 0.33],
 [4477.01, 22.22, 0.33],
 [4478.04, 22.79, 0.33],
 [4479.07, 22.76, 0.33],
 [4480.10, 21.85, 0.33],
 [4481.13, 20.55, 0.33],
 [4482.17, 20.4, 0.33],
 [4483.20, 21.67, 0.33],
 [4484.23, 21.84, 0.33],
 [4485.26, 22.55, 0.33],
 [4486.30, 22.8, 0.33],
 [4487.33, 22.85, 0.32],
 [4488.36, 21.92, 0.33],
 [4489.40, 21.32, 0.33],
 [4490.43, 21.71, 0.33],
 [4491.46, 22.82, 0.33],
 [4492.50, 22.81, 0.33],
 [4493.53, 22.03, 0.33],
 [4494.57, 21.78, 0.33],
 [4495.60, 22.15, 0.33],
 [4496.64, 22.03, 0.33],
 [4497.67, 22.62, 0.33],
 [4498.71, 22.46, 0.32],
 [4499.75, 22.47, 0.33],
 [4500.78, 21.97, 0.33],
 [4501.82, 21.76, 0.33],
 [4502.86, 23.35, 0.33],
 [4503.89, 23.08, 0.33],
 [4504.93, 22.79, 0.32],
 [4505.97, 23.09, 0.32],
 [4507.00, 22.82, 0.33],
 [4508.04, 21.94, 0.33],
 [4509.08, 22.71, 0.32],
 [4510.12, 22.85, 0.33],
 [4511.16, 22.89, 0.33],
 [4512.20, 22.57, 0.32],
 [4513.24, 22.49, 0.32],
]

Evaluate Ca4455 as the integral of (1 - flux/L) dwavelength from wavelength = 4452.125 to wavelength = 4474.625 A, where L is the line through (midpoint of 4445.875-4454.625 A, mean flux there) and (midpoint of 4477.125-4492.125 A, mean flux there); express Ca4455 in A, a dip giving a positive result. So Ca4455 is 0.3 A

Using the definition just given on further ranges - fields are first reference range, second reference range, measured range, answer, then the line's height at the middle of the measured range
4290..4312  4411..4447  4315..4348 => -1.30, 19.2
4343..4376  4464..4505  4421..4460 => 0.34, 22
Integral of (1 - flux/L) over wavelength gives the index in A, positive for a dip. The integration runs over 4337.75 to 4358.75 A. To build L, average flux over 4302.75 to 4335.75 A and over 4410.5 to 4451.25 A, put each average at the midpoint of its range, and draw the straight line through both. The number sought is 1.2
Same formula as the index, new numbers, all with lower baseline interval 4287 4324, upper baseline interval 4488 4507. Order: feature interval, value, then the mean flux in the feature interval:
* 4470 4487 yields 0.0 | 22.1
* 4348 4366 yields -1.5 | 21.8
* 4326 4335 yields -0.7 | 21.3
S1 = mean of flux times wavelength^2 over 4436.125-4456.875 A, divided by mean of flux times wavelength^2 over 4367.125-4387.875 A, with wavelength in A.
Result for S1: 1.04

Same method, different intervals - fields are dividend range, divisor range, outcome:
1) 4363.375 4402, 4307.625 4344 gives 1.14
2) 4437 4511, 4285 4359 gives 1.20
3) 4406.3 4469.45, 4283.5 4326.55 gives 1.20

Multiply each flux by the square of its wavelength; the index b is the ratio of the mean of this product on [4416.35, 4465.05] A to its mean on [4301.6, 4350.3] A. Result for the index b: 1.19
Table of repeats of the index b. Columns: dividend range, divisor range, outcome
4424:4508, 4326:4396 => 1.10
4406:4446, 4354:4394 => 1.03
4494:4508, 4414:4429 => 1.05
